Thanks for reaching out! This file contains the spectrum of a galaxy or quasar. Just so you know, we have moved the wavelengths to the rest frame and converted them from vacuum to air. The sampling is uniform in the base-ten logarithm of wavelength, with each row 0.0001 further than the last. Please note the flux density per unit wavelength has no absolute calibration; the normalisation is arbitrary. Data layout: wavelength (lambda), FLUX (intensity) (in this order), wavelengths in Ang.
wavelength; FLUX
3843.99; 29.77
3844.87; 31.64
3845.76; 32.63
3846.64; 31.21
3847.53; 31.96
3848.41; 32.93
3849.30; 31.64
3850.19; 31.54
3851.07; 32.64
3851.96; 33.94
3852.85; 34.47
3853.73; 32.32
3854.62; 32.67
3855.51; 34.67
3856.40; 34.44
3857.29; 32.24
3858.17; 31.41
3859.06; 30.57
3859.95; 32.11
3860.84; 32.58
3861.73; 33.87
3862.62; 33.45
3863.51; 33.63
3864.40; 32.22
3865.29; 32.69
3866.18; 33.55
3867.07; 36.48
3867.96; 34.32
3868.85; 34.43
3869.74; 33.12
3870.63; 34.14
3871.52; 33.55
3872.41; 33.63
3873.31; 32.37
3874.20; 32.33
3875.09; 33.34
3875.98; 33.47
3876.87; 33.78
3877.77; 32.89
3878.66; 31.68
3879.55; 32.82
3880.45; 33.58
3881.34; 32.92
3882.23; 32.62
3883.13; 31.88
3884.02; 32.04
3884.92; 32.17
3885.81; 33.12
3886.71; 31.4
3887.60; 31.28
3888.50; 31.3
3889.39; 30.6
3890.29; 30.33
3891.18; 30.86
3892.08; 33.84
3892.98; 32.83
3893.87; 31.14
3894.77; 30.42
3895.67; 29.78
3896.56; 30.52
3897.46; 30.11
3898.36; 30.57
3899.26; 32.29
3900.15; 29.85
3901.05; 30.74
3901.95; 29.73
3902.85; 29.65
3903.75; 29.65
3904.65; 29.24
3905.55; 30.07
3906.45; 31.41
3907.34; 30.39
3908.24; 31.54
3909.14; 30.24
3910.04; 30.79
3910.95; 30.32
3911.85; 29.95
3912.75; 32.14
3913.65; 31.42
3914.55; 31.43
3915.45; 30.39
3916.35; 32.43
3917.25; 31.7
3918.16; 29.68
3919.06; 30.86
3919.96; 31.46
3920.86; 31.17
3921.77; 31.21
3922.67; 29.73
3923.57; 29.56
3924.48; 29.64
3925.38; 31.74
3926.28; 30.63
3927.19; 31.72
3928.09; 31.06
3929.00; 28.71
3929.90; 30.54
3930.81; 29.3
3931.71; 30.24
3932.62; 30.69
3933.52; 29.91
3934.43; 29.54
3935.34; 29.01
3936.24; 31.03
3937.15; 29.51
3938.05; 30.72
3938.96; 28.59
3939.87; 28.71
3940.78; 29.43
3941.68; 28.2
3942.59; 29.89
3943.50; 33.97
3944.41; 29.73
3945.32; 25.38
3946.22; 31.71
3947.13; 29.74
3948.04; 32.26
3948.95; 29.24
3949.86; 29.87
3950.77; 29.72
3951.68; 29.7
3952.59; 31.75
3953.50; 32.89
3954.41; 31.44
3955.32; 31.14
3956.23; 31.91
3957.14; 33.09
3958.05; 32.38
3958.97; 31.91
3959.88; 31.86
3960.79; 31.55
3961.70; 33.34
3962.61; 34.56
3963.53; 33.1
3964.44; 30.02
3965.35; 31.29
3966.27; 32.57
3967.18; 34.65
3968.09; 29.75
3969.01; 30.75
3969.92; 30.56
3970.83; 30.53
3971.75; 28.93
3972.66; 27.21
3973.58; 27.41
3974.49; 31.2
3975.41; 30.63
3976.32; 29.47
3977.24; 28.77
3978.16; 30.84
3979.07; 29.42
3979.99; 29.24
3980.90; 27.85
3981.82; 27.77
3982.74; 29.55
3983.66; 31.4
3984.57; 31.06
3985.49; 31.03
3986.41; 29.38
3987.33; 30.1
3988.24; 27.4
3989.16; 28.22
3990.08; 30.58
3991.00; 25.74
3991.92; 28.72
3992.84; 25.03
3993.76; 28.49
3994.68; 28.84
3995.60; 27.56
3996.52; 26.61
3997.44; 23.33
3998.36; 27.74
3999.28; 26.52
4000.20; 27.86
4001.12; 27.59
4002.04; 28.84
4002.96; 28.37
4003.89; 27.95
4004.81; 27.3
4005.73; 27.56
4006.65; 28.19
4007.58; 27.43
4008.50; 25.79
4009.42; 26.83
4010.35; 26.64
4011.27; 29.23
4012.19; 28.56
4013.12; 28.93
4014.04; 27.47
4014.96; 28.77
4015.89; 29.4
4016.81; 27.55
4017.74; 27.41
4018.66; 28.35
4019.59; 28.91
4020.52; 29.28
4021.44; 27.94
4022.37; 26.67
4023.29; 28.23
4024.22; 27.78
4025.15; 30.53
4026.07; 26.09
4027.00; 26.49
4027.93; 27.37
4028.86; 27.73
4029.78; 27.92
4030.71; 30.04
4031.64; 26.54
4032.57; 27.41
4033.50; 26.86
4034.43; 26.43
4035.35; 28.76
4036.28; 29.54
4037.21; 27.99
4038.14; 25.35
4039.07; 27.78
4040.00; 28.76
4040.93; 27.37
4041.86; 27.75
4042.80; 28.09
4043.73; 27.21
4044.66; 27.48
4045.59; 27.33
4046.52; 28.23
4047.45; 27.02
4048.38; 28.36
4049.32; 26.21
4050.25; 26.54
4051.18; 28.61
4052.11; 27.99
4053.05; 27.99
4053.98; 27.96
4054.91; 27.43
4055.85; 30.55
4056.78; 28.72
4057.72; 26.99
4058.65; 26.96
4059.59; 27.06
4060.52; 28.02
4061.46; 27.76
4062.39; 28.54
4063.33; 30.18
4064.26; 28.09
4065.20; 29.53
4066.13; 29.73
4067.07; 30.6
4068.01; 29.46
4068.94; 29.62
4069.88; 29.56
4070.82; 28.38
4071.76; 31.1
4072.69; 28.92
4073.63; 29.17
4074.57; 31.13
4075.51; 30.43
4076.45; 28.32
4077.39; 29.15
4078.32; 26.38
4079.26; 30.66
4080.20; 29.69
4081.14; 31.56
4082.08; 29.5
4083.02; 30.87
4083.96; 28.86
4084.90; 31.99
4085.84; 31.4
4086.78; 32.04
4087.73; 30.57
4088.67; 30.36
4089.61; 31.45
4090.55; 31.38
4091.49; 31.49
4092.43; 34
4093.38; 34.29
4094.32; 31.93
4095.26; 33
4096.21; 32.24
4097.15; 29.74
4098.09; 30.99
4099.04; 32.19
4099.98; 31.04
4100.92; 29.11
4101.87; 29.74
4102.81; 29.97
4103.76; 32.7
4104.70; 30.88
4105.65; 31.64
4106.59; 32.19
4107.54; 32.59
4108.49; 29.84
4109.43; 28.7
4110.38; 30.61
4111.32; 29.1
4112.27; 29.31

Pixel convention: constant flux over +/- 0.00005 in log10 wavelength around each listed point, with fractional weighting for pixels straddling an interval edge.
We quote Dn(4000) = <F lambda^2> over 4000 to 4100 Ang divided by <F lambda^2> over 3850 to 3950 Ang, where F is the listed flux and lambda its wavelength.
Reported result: 1.0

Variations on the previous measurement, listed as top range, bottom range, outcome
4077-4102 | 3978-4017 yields 1.15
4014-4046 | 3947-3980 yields 0.93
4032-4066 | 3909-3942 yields 0.98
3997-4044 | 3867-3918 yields 0.93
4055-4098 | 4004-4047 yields 1.11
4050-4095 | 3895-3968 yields 1.04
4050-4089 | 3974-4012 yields 1.07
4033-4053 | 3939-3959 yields 0.95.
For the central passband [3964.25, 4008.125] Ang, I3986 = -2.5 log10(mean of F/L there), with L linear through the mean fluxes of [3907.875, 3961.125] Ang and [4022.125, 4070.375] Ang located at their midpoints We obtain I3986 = 0.02 mag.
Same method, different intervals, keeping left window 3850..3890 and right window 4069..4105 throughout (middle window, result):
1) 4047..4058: 0.117 mag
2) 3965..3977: 0.053 mag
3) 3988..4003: 0.152 mag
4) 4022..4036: 0.132 mag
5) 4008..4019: 0.128 mag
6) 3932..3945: 0.082 mag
